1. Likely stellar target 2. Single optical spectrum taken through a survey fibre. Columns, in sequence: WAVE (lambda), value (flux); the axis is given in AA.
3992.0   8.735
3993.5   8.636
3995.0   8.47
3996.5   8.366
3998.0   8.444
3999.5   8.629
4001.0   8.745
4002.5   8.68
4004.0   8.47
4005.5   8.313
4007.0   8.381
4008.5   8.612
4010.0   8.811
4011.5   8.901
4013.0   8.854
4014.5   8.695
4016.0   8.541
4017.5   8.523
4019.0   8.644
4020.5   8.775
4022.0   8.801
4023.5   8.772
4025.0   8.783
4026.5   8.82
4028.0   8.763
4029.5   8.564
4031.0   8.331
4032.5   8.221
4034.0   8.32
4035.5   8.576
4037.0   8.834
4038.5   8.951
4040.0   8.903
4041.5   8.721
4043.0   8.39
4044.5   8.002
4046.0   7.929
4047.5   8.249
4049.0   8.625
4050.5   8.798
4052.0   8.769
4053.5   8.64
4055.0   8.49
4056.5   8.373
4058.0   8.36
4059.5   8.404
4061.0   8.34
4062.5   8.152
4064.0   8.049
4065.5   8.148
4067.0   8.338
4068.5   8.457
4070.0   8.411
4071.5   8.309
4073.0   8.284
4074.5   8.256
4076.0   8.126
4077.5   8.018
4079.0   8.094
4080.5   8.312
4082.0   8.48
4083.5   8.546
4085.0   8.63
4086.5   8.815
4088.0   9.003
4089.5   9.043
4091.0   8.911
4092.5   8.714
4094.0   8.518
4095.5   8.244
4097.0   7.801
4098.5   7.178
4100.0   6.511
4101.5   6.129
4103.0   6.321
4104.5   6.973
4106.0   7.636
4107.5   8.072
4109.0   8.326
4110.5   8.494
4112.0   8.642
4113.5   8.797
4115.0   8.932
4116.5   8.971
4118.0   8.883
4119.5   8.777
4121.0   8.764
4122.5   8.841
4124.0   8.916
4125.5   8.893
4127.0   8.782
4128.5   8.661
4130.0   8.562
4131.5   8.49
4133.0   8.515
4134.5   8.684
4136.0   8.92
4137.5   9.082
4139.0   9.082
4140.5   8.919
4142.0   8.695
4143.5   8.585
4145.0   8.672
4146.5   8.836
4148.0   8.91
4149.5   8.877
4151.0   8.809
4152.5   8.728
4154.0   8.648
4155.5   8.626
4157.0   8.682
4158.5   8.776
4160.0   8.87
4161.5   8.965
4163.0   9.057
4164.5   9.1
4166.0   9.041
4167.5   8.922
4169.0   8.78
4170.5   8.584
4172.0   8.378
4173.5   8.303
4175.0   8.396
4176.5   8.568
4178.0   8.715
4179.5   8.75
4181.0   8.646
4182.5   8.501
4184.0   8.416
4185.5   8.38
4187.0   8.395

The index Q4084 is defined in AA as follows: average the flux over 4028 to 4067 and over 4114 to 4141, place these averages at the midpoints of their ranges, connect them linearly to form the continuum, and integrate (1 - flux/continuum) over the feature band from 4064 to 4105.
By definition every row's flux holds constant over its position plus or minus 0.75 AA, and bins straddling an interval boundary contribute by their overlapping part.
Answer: 2.4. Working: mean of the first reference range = 8.45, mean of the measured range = 8.1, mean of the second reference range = 8.81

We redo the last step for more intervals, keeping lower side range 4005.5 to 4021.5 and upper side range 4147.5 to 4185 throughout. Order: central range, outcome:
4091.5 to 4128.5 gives 2.2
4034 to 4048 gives 0.3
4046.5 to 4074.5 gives 0.9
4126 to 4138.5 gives 0.0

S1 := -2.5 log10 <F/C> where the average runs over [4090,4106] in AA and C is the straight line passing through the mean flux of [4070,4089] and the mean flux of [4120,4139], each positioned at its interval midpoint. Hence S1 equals 0.133 mag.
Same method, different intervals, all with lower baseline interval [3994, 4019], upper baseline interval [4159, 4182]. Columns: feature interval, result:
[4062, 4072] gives 0.05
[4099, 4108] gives 0.25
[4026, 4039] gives 0.00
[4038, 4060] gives 0.02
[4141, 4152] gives -0.01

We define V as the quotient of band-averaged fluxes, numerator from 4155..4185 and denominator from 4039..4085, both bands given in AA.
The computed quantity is 1.0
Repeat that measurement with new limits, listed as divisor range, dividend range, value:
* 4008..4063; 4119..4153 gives 1.02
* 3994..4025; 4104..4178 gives 1.01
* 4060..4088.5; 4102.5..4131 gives 1.01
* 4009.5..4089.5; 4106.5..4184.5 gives 1.03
